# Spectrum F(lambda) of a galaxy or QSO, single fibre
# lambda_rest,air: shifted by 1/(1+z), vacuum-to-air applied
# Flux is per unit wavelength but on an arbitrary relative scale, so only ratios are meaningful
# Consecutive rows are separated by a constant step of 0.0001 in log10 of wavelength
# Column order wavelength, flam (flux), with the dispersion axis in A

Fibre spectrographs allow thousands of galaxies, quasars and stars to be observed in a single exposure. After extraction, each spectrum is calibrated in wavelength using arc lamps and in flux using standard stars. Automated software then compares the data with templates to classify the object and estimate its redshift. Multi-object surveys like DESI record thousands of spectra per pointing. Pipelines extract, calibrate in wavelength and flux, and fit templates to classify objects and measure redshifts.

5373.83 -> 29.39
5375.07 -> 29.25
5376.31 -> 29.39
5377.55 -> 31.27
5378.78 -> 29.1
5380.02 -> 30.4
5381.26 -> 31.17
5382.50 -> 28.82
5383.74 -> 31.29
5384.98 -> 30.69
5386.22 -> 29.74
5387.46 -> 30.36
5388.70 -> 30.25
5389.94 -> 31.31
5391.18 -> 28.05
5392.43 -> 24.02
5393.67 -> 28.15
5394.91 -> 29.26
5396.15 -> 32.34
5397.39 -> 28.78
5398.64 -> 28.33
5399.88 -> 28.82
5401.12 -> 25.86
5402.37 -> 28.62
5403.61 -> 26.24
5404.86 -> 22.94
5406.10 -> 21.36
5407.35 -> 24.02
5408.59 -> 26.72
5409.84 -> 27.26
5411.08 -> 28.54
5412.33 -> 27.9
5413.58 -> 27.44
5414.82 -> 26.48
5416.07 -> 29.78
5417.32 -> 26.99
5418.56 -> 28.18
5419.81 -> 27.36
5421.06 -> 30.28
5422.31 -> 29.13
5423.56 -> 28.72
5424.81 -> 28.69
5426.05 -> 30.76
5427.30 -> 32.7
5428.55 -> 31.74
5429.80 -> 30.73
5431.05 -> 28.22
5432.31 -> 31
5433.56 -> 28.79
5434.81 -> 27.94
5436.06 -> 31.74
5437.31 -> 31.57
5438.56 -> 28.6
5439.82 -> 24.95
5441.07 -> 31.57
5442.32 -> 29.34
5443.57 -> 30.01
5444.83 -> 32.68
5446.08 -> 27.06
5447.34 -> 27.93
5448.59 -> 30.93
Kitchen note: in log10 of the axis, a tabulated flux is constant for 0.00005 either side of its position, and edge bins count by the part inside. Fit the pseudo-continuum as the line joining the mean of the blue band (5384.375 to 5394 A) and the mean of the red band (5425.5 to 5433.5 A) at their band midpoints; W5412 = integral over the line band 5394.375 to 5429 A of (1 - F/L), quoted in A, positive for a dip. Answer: 2.3 A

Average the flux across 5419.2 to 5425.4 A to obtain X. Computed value 28.8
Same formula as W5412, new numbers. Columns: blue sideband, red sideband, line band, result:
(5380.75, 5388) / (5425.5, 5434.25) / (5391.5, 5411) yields 2.2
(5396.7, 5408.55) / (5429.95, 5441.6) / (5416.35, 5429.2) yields -0.6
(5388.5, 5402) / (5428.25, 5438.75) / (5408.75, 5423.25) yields 0.6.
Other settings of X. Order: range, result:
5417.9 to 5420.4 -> 27.8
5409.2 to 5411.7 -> 27.9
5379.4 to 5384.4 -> 30.4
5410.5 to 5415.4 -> 27.6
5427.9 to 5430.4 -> 31.3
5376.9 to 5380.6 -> 30.3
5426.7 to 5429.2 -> 32.2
